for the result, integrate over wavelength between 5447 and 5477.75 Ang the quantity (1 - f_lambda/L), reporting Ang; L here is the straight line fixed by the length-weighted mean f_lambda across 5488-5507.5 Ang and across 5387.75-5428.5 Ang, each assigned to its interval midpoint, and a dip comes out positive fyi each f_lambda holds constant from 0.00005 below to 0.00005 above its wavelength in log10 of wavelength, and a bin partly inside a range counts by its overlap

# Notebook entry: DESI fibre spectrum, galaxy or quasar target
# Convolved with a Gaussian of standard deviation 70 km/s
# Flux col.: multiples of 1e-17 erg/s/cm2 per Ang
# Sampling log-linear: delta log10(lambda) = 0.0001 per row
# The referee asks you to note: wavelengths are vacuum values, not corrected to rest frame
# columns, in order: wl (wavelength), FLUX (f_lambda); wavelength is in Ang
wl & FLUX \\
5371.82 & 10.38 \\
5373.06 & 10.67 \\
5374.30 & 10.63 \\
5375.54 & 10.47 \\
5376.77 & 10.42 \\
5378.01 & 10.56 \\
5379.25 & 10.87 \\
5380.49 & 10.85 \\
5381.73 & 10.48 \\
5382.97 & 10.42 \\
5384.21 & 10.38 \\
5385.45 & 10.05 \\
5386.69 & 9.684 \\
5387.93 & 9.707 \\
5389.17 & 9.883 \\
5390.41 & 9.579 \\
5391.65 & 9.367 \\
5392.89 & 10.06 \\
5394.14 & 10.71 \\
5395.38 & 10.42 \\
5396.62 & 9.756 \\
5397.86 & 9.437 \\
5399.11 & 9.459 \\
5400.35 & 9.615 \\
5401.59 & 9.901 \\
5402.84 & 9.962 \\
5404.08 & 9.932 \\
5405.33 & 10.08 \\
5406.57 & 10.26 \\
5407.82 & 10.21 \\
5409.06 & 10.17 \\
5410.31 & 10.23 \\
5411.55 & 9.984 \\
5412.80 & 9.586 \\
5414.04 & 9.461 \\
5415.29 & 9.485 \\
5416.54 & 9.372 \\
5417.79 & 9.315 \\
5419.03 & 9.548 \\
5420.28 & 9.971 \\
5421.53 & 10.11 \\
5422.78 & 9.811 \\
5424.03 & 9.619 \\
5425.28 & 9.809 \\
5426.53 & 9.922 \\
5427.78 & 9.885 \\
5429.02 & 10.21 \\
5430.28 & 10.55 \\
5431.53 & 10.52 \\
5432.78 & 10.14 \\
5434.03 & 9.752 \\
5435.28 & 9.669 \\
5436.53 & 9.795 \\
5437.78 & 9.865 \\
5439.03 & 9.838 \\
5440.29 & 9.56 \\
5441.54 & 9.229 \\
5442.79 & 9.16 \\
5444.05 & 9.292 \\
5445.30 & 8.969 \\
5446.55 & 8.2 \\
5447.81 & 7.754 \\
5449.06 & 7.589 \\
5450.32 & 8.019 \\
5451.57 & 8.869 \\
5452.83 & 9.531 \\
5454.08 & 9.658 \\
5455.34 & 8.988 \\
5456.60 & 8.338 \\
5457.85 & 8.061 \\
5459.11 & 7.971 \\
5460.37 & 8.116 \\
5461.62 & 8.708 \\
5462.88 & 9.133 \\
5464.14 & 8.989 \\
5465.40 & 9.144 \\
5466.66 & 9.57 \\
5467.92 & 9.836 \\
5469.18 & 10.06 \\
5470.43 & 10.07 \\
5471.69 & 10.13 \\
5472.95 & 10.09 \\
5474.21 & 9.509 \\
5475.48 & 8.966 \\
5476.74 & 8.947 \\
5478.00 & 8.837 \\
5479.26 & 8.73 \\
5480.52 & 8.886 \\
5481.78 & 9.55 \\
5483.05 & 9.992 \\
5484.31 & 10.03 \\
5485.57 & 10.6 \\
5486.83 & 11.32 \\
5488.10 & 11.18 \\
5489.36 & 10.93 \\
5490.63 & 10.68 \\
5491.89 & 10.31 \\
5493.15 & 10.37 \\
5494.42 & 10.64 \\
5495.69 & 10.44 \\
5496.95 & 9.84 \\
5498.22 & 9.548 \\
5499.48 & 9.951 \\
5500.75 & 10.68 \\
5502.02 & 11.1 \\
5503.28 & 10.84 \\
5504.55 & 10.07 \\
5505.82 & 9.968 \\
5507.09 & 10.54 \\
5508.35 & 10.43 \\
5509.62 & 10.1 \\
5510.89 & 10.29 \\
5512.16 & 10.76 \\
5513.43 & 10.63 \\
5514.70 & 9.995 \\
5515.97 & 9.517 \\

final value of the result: 3.6 Ang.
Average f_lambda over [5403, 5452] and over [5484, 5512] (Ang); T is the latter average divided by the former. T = 1.1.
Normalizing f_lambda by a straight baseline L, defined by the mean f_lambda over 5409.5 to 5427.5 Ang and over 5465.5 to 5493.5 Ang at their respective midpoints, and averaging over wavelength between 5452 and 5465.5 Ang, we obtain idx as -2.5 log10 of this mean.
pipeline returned 0.13 mag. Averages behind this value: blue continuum 9.73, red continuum 9.92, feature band 8.77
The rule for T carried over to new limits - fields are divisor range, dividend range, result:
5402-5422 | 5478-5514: 1.04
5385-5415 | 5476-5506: 1.03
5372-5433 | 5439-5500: 0.94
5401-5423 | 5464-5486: 0.97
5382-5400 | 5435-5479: 0.92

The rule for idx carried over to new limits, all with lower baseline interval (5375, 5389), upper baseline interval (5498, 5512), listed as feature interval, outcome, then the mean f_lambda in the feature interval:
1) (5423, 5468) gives 0.12 mag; 9.23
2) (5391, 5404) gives 0.05 mag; 9.87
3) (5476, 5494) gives 0.03 mag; 10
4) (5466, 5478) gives 0.08 mag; 9.64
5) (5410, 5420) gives 0.08 mag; 9.62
